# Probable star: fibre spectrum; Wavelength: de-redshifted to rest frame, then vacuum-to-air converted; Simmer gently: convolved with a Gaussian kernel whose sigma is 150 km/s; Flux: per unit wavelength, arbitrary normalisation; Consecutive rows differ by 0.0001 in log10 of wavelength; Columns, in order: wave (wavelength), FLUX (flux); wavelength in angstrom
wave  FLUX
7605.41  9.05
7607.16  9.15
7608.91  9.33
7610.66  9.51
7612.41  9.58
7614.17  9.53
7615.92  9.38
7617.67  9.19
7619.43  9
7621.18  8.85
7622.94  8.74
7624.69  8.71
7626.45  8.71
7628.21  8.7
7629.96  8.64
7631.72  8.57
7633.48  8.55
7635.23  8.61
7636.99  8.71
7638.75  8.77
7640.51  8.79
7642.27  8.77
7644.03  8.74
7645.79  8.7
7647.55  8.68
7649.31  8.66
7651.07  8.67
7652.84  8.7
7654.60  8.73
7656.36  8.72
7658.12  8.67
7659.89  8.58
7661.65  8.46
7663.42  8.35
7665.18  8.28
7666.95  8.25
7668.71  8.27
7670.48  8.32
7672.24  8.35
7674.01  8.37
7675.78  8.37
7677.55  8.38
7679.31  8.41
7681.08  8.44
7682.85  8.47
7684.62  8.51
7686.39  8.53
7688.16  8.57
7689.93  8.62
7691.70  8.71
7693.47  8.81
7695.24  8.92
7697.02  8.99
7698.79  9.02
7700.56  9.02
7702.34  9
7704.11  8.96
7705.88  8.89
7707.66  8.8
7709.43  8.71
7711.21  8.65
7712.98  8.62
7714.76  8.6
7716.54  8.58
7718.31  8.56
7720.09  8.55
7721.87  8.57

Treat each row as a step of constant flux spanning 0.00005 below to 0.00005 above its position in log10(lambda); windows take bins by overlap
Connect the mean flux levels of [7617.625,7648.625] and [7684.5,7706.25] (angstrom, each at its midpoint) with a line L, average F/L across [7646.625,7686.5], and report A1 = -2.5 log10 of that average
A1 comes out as 0.04 mag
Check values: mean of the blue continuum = 8.73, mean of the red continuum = 8.82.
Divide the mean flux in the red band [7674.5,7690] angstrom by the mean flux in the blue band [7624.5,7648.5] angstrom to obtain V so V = 0.97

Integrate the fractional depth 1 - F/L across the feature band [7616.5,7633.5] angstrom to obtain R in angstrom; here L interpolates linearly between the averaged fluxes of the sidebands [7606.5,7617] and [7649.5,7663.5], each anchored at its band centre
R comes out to 0.7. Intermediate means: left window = 9.42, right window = 8.62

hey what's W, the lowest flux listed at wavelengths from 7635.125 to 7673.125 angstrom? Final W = 8.25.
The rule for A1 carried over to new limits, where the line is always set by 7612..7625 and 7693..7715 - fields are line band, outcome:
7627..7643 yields 0.048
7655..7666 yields 0.058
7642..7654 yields 0.041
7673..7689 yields 0.060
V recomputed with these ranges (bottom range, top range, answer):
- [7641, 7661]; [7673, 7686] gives 0.97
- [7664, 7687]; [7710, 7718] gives 1.03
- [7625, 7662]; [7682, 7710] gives 1.01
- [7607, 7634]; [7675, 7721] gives 0.96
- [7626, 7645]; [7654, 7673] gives 0.97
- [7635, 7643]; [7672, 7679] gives 0.96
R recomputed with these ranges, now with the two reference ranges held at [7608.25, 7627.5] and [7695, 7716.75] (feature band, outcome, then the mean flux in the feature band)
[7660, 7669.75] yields 0.7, 8.34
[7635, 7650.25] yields 0.6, 8.72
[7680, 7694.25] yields 0.5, 8.58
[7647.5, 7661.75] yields 0.5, 8.66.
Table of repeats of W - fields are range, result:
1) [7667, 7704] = 8.27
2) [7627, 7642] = 8.55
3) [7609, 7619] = 9.19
